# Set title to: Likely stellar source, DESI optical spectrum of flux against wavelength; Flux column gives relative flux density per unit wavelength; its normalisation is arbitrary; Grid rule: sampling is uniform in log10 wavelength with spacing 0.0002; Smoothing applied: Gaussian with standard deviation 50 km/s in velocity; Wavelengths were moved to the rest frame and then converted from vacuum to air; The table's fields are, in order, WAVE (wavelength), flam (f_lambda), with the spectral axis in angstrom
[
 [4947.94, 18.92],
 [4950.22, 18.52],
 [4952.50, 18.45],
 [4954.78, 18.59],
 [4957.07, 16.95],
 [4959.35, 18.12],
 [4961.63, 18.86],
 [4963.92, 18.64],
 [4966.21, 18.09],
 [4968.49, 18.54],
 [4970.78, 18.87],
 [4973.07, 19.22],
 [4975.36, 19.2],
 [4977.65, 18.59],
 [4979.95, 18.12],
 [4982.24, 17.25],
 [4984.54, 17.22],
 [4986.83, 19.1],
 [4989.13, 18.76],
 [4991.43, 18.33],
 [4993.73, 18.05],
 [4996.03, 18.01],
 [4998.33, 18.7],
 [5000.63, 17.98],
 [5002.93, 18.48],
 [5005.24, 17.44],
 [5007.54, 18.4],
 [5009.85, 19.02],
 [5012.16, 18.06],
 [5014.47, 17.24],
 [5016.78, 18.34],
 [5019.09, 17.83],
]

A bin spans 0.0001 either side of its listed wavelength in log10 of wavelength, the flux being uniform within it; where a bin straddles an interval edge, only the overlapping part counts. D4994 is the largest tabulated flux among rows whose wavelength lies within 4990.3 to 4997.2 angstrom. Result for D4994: 18.33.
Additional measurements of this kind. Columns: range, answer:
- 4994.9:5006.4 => 18.7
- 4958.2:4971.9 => 18.87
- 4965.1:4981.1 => 19.22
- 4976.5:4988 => 19.1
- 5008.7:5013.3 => 19.02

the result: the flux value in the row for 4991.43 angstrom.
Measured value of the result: 18.33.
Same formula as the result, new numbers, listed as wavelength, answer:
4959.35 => 18.12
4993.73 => 18.05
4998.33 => 18.7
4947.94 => 18.92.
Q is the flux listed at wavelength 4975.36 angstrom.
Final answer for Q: 19.2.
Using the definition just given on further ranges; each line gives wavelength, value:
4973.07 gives 19.22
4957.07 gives 16.95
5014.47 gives 17.24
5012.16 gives 18.06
